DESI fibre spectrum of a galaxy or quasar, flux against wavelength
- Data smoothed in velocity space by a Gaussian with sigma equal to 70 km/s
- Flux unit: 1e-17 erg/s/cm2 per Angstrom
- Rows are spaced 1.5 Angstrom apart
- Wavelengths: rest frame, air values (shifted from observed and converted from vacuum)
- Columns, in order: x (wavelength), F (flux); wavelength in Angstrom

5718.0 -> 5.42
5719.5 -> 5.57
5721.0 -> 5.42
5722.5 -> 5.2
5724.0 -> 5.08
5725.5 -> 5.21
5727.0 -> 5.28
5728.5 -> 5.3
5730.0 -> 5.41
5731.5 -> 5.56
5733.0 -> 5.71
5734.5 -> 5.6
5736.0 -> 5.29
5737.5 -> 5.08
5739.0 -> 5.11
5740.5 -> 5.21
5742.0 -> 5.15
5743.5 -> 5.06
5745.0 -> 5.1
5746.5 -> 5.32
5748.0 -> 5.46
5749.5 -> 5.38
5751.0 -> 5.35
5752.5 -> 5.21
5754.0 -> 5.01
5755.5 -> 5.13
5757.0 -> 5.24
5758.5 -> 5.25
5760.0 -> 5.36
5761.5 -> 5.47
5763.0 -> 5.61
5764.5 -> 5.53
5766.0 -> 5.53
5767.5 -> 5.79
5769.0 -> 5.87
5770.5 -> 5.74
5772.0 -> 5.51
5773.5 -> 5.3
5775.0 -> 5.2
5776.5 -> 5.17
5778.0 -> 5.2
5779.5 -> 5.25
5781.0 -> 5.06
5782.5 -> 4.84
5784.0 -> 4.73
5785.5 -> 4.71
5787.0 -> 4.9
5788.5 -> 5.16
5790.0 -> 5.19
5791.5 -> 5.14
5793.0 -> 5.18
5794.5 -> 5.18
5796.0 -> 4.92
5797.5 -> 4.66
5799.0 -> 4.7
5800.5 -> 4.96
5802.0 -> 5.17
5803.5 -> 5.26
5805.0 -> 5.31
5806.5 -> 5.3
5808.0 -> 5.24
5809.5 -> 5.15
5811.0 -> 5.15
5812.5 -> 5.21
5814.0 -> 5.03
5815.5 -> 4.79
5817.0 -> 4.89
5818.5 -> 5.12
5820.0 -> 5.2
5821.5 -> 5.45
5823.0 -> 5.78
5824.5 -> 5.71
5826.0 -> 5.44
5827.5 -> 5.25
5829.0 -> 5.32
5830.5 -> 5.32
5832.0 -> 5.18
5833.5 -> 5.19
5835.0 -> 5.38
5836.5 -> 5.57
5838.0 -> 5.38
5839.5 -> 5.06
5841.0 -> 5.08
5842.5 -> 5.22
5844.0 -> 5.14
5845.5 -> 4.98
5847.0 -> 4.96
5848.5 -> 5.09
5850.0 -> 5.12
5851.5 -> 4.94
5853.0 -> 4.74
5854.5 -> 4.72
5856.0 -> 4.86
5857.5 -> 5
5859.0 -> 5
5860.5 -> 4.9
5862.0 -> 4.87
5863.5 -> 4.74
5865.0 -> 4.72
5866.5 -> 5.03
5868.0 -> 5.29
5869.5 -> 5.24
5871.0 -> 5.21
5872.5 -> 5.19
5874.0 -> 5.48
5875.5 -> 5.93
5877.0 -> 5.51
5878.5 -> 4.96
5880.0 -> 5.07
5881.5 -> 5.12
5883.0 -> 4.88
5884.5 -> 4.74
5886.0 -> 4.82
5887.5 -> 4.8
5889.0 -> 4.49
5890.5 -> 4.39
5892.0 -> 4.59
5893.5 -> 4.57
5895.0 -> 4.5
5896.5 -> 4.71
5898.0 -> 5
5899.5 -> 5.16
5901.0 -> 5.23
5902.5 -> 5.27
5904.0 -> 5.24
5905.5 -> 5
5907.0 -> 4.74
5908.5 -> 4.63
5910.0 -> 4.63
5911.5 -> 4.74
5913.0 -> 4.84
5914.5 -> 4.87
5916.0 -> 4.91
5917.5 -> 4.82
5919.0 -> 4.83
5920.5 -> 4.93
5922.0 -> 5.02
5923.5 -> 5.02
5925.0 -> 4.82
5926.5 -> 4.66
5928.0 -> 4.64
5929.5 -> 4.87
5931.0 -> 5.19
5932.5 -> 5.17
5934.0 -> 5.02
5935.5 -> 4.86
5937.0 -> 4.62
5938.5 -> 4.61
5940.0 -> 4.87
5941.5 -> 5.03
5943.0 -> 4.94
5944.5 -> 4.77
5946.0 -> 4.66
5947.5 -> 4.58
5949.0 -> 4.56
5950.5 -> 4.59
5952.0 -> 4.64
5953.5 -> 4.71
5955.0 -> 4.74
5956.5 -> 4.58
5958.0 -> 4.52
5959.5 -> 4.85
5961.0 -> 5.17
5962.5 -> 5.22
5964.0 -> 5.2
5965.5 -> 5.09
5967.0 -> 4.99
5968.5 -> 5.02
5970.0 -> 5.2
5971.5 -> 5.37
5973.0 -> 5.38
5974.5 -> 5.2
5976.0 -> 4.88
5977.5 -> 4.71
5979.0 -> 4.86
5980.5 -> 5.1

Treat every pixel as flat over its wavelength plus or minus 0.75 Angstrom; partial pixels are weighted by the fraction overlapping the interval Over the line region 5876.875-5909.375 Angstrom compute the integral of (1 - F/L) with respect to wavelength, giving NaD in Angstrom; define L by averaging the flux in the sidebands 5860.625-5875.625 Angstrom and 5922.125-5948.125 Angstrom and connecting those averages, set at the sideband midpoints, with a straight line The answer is 1.0 Angstrom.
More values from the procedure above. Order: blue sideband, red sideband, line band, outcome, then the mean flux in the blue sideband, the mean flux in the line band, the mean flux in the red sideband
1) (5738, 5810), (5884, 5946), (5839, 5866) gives 0.3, 5.21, 4.95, 4.84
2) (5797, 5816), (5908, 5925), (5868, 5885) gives -1.0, 5.08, 5.22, 4.84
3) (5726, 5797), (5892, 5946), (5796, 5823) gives 0.2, 5.27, 5.11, 4.87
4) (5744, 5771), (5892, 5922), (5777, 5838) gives 0.8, 5.4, 5.16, 4.87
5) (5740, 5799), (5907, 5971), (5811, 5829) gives -0.5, 5.23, 5.26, 4.85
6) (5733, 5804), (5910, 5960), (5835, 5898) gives -0.3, 5.22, 5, 4.8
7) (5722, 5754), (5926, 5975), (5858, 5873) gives 0.1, 5.28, 5.02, 4.89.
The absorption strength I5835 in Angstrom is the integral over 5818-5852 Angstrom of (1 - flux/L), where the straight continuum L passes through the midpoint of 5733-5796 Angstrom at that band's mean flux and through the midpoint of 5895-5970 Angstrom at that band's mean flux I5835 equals -1.1 Angstrom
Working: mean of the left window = 5.26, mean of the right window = 4.87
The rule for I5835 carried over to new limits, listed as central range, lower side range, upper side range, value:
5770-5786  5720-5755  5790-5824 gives 0.1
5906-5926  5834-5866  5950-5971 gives 0.5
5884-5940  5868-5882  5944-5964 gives 2.3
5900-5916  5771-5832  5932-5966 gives 0.0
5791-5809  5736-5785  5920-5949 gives 0.3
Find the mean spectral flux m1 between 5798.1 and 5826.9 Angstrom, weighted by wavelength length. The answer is 5.2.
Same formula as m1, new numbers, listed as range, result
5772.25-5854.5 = 5.14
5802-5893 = 5.11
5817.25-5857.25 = 5.19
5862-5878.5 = 5.2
